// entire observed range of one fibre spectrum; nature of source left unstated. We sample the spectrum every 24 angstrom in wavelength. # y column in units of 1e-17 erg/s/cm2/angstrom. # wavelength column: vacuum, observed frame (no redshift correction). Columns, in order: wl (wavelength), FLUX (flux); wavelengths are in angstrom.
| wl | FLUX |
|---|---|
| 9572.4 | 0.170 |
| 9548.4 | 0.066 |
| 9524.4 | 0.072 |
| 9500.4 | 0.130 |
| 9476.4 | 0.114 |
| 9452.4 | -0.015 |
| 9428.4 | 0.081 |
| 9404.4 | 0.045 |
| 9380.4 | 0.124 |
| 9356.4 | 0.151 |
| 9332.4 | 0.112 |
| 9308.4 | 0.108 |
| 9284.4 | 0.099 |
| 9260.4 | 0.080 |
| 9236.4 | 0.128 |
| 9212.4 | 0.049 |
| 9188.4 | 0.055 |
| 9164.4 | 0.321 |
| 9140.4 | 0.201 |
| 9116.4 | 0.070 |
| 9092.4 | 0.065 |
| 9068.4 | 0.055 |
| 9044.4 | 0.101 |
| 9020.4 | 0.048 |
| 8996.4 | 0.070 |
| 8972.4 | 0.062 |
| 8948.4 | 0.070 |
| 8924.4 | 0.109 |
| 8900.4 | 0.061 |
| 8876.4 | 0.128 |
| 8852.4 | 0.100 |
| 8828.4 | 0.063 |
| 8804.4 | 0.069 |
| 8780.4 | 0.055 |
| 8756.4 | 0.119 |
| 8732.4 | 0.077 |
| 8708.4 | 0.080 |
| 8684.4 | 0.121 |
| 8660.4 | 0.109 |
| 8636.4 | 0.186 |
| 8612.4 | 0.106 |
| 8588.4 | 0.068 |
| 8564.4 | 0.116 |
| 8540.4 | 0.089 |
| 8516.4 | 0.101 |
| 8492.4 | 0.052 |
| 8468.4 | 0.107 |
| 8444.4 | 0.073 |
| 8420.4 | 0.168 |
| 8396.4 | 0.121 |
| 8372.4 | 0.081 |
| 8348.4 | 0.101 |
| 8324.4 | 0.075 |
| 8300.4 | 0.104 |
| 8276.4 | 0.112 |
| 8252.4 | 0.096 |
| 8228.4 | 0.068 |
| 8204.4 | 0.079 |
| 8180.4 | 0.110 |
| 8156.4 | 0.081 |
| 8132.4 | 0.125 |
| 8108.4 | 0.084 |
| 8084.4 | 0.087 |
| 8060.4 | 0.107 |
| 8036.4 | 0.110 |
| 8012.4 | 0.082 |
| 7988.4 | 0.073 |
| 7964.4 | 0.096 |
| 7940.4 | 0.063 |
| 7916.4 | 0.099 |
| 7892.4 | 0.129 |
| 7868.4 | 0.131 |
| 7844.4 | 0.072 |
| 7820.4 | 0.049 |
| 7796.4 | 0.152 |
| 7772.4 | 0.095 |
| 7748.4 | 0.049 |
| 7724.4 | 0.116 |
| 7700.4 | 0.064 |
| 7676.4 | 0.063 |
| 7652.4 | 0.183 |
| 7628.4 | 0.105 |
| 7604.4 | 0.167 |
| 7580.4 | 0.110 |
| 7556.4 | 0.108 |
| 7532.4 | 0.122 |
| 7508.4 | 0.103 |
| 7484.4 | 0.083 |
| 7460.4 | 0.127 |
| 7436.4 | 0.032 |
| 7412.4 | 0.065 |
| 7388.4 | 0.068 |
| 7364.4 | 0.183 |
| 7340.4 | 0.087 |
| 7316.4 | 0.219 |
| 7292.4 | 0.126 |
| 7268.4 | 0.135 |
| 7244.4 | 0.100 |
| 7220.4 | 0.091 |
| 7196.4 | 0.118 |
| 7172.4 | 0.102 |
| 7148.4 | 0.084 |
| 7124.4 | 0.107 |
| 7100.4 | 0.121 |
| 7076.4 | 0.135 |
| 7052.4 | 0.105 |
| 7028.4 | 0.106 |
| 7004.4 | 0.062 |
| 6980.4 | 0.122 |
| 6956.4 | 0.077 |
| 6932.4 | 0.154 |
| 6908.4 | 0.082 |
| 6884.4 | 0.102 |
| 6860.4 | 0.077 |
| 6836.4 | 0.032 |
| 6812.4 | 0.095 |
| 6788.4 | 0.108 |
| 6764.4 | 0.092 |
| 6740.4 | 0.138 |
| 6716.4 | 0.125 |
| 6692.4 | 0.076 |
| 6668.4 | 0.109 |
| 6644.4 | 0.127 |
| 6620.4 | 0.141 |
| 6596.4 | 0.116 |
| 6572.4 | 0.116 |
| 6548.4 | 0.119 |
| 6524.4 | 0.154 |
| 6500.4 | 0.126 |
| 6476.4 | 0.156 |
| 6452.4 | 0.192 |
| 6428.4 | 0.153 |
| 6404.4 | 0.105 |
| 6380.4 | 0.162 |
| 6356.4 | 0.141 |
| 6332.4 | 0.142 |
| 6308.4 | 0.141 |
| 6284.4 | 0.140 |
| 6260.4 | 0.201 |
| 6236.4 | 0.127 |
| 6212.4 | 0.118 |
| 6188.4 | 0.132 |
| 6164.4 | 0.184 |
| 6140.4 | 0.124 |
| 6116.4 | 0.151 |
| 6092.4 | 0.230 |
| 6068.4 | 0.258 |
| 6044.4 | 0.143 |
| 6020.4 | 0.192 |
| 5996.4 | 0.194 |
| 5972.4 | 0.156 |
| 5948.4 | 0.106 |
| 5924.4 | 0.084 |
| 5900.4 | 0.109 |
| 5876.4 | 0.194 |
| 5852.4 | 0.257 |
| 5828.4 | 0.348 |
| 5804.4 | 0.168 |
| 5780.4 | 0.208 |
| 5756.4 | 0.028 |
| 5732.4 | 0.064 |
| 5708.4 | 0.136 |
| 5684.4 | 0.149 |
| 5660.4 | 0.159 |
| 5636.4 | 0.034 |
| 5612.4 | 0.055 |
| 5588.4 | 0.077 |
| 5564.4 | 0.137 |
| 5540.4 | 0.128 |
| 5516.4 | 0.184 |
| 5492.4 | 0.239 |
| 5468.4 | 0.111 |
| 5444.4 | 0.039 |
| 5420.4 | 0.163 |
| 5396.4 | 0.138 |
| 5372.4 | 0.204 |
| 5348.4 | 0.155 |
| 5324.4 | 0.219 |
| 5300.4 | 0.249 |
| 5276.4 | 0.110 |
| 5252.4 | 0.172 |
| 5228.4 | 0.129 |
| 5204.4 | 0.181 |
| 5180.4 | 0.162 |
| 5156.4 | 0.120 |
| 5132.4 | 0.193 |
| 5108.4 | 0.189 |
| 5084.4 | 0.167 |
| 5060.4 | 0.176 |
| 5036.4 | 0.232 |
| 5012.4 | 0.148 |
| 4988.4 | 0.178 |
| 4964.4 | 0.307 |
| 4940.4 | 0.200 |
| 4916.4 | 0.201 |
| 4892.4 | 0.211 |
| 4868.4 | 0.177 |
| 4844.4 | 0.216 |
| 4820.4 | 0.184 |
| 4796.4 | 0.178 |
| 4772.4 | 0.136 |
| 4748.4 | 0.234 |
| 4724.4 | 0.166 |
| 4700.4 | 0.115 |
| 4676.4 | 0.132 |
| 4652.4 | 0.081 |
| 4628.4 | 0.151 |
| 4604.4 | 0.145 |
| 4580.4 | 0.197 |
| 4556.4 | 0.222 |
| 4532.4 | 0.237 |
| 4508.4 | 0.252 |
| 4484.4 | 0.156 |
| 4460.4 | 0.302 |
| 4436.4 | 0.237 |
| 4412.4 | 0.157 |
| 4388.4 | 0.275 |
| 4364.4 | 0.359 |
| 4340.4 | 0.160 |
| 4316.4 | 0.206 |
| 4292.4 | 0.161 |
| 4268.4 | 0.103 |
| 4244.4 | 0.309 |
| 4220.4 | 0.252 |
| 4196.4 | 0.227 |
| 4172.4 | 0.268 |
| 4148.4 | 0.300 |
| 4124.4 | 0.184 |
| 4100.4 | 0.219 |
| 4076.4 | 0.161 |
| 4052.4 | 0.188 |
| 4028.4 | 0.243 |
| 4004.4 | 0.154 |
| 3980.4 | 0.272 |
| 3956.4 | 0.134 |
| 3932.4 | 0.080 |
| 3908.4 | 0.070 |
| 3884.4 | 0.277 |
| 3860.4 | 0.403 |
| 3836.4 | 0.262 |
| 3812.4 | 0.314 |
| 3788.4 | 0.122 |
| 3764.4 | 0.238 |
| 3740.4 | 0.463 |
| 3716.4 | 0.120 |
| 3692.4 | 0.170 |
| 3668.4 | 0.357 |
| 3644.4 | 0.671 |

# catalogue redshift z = 1.46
